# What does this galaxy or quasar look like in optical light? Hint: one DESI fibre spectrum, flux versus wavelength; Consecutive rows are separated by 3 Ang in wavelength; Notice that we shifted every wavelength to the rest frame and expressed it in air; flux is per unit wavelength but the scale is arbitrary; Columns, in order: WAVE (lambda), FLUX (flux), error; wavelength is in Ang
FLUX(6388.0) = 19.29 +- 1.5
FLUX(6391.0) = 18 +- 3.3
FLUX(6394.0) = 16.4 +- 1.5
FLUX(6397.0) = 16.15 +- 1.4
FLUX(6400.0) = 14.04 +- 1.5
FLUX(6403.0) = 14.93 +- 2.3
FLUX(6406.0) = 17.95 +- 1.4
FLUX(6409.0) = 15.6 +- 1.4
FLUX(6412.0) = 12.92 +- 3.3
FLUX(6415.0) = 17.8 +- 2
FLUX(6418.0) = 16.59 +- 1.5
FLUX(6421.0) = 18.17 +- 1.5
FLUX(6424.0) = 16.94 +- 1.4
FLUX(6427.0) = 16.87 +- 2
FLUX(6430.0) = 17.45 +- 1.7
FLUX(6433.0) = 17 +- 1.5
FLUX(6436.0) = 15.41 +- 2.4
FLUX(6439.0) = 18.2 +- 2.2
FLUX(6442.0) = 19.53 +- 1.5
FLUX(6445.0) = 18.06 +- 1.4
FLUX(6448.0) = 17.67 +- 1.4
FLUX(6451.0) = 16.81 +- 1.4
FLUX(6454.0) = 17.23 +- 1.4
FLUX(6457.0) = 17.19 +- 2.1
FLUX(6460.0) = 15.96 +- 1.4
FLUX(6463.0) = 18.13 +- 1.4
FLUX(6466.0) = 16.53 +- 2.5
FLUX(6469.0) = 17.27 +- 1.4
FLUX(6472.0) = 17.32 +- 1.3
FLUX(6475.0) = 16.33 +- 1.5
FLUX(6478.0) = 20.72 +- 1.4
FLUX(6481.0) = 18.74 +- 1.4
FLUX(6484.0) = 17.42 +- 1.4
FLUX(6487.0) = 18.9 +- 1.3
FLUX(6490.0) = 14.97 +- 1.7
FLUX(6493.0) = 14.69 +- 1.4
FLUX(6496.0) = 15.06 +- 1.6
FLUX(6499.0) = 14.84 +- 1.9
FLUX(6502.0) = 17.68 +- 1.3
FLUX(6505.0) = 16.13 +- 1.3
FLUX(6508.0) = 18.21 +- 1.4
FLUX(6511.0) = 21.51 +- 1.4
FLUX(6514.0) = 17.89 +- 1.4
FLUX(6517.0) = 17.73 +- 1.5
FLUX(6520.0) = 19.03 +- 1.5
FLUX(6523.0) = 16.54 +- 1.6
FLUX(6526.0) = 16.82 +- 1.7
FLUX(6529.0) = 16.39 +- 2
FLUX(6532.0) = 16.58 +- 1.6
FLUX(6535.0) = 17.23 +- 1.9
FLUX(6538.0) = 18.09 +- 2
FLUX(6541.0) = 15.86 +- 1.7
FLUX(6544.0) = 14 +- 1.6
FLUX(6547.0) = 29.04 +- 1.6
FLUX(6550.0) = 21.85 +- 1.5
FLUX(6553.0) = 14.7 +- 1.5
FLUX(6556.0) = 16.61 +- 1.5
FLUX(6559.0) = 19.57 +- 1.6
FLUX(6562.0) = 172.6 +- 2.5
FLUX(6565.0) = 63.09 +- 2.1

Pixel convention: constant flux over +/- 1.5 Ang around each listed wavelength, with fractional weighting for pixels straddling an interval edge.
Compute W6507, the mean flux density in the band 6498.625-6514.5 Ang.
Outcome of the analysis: 17.9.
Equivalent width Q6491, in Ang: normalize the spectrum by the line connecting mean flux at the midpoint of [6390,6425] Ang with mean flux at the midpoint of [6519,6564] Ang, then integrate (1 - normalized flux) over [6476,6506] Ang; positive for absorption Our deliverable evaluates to 8.8 Ang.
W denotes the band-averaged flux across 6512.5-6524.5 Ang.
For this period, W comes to 17.8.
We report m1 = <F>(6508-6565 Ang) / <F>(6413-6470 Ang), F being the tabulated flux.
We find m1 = 1.59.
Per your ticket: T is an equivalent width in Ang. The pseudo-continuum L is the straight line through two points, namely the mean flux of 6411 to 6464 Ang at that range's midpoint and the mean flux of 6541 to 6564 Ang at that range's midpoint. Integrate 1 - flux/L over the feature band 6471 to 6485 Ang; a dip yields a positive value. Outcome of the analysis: 3.91 Ang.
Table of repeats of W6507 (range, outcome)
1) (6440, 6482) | 17.7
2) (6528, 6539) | 17.1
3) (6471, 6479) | 18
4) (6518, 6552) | 18.3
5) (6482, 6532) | 17.1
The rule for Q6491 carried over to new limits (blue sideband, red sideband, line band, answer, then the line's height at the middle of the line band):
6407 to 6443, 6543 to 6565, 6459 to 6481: 7.2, 26.1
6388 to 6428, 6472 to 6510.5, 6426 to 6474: -1.5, 16.8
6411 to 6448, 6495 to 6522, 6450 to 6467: 0.3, 17.3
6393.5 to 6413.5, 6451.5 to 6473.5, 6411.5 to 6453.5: -2.6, 16.2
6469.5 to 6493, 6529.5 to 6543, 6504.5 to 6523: -1.4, 17.1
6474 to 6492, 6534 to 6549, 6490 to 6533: 3.2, 18.4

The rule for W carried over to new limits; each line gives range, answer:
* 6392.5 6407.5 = 15.9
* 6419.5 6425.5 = 17.6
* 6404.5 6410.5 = 16.8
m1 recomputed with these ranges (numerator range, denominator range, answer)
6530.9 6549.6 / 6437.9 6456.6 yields 1.05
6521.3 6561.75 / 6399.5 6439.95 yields 1.38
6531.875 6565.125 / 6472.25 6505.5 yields 2.04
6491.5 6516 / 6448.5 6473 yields 1.00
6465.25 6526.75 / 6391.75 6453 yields 1.04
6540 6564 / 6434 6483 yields 2.22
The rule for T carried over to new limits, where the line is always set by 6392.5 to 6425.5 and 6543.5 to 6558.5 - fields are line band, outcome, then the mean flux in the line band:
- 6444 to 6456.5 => -0.2 Ang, 17.4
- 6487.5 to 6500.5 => 2.2 Ang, 15.2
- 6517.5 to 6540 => 2.2 Ang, 17.2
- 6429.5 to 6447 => -0.8 Ang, 17.6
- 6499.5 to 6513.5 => 0.3 Ang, 18.1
